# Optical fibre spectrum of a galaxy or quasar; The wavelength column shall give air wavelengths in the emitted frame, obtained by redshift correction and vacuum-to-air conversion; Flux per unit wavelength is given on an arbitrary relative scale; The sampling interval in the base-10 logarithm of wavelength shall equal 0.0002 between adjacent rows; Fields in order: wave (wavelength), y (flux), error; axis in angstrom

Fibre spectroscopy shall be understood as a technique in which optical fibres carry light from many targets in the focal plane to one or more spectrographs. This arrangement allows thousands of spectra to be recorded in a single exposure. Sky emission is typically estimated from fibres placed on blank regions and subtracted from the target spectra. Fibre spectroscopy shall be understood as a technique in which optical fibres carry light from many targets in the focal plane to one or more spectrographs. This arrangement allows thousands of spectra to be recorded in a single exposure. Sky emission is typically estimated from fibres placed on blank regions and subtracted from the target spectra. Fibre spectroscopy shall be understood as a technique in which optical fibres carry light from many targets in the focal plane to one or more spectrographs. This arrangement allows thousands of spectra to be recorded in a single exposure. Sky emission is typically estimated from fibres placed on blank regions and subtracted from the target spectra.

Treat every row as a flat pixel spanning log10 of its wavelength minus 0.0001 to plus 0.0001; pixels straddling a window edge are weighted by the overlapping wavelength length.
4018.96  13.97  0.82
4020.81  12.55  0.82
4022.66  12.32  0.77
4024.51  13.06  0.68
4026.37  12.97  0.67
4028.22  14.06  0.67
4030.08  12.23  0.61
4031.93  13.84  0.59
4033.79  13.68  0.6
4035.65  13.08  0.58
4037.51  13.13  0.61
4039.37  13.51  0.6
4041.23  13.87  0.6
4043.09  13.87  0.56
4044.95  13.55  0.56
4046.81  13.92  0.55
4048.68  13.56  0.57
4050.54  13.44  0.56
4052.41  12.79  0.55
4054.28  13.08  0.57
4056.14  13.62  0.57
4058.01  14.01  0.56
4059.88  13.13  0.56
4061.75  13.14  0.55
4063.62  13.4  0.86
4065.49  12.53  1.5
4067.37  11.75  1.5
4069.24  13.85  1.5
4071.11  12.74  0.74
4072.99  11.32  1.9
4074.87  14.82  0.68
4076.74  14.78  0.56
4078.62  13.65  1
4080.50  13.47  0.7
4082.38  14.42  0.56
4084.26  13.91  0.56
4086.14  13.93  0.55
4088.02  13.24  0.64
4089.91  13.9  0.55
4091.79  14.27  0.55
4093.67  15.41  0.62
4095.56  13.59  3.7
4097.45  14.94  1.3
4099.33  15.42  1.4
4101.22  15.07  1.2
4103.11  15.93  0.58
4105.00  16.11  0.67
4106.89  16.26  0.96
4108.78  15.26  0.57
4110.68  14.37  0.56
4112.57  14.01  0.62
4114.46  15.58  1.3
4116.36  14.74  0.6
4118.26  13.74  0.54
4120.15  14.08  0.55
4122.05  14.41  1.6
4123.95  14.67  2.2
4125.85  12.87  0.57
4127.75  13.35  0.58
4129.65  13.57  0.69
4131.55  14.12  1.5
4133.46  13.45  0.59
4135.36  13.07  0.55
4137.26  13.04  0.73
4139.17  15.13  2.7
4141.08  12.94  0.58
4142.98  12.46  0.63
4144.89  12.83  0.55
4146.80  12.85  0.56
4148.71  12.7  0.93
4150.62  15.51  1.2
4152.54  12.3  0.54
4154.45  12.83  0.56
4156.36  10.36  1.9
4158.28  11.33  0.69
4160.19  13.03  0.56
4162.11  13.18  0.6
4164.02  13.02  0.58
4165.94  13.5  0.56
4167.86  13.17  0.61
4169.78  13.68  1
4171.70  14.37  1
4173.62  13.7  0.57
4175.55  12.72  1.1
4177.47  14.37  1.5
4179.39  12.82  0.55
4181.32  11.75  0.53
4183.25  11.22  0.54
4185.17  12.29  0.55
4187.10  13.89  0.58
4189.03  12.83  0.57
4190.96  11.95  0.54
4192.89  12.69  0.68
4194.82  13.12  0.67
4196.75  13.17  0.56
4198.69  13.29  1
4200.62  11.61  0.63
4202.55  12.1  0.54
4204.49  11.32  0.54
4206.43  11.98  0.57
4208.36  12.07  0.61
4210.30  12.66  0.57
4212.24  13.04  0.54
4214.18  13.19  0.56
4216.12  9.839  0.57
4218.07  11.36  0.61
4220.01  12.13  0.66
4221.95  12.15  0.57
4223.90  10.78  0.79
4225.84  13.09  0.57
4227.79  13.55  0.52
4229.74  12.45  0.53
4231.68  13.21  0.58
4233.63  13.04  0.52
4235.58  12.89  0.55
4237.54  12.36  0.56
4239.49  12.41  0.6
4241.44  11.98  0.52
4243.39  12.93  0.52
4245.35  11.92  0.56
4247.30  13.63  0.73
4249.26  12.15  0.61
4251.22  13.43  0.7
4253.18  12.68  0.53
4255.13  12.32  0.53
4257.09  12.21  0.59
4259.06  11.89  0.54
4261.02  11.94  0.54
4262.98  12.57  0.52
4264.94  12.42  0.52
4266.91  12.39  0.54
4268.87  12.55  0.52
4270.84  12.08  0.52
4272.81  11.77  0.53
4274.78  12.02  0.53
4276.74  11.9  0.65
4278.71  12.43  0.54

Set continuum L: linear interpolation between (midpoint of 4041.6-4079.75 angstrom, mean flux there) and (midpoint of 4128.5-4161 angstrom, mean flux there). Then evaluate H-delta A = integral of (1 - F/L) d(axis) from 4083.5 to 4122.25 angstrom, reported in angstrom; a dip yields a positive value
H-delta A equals -4.38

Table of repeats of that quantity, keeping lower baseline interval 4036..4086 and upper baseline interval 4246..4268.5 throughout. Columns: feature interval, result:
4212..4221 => 0.6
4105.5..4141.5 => -2.8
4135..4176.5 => -0.3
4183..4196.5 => 0.2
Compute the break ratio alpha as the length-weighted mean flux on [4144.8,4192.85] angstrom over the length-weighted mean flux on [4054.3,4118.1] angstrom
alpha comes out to 0.91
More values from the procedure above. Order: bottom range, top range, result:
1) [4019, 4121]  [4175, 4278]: 0.90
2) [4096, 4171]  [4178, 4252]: 0.90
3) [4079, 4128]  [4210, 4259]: 0.86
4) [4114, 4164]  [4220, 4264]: 0.94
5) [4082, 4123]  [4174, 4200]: 0.87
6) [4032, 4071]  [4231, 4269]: 0.94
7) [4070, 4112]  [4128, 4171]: 0.91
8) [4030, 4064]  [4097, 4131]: 1.09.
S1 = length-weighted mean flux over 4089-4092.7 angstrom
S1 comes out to 14.1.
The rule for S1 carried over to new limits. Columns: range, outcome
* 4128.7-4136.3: 13.6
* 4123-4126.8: 13.8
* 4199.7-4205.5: 11.7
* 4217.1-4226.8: 11.9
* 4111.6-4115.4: 14.8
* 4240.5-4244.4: 12.5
